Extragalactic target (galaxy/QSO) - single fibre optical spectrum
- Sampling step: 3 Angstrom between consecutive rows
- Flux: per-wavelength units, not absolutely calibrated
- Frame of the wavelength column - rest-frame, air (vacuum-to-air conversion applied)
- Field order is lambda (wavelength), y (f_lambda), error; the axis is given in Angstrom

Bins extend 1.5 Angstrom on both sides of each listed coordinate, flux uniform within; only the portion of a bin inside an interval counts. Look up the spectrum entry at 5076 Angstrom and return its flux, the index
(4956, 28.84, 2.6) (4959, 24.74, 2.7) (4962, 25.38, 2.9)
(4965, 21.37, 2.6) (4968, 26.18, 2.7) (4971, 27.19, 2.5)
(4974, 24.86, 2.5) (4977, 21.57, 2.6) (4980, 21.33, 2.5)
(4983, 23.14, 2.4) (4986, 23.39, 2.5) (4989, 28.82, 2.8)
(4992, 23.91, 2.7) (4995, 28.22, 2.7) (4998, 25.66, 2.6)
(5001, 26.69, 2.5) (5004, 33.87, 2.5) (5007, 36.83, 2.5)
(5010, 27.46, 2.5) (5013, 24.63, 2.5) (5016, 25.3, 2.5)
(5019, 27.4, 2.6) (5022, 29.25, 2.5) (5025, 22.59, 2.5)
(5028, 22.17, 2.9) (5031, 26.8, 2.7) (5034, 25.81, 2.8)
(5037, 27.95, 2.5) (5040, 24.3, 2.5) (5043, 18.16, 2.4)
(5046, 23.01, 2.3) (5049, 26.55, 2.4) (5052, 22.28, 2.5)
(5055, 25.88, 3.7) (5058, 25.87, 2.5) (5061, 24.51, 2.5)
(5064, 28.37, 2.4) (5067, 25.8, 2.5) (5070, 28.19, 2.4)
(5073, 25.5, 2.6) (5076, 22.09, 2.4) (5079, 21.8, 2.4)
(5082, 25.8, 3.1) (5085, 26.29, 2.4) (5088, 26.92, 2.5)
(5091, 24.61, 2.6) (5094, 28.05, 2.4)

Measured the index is 22.09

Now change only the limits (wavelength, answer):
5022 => 29.25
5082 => 25.8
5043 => 18.16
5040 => 24.3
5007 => 36.83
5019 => 27.4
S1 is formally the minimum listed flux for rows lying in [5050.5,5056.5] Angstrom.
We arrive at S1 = 22.28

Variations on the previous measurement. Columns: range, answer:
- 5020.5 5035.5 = 22.17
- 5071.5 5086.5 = 21.8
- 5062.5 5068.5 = 25.8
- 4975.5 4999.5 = 21.33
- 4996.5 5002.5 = 25.66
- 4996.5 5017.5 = 24.63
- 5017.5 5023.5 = 27.4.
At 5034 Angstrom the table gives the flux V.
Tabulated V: 25.81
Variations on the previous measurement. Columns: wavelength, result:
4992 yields 23.91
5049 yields 26.55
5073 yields 25.5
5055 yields 25.88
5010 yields 27.46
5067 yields 25.8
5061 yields 24.51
